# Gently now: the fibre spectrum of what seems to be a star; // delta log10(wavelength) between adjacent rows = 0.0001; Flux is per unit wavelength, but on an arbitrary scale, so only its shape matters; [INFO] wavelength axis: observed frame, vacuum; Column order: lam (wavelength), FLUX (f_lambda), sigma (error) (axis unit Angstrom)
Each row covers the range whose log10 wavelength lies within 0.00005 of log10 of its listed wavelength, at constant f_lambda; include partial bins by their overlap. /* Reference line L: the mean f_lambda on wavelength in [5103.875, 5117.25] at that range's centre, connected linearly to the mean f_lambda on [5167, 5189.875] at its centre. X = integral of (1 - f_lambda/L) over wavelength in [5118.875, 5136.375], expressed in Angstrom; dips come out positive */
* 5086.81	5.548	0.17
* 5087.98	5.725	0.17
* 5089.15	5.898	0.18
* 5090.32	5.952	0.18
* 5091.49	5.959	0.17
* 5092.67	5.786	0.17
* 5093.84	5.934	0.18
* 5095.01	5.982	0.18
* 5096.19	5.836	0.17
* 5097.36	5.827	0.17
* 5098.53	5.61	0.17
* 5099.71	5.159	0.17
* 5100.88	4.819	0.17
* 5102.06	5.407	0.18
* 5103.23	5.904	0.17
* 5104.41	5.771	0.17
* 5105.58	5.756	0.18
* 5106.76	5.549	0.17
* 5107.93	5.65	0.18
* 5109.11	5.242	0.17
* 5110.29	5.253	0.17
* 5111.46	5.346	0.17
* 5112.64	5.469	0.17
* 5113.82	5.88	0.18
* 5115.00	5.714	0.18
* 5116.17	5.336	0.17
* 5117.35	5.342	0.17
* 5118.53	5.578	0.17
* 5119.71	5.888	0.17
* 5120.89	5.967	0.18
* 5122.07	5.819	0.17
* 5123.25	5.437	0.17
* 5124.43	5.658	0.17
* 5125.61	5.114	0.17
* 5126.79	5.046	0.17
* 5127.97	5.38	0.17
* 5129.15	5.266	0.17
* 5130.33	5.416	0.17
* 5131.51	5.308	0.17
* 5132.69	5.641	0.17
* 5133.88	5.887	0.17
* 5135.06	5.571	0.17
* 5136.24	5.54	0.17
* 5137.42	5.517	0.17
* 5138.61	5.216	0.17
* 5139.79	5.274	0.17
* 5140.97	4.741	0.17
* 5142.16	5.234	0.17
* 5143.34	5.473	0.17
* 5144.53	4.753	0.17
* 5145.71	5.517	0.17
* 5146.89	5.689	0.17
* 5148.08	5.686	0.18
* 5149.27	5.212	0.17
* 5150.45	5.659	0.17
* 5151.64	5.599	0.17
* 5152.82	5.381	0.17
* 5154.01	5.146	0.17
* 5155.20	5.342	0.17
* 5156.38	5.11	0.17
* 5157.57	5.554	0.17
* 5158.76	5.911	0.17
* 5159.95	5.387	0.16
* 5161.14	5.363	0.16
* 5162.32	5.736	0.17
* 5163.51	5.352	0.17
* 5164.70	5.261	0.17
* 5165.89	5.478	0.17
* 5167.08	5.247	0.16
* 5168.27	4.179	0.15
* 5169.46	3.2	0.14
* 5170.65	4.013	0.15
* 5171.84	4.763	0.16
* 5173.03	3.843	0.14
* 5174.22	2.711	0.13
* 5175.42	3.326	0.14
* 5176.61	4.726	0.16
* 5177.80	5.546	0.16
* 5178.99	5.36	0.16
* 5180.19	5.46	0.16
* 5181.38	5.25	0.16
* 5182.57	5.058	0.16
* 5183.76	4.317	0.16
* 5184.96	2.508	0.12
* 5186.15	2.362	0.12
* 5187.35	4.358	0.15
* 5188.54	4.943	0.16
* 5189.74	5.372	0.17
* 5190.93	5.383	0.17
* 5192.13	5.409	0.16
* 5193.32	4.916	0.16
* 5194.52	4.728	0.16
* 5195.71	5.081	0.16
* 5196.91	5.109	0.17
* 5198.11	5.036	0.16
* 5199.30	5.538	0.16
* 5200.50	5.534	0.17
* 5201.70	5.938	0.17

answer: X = -1.0 Angstrom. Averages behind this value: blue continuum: 5.54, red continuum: 4.28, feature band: 5.53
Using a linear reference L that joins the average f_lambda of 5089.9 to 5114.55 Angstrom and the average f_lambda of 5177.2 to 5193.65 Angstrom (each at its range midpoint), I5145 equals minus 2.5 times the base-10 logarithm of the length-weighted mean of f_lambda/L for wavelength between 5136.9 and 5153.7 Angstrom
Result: -0.04 mag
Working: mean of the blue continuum 5.62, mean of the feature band 5.35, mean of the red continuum 4.73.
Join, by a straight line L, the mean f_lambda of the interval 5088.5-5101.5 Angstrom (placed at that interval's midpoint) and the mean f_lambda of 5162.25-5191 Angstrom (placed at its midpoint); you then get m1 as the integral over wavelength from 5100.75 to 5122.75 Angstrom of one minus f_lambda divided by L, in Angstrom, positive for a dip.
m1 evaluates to -0.5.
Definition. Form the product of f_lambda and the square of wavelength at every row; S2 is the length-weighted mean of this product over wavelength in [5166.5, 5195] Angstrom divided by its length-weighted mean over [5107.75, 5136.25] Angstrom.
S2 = 0.83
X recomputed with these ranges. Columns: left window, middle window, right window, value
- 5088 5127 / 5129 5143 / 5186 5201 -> 0.0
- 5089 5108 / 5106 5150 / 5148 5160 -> 0.9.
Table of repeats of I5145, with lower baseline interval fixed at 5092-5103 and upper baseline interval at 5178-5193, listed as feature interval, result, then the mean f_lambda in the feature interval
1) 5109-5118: 0.00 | 5.46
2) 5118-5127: -0.05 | 5.58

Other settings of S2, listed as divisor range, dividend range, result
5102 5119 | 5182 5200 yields 0.87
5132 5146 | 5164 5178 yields 0.82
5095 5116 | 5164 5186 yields 0.82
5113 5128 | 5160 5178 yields 0.84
